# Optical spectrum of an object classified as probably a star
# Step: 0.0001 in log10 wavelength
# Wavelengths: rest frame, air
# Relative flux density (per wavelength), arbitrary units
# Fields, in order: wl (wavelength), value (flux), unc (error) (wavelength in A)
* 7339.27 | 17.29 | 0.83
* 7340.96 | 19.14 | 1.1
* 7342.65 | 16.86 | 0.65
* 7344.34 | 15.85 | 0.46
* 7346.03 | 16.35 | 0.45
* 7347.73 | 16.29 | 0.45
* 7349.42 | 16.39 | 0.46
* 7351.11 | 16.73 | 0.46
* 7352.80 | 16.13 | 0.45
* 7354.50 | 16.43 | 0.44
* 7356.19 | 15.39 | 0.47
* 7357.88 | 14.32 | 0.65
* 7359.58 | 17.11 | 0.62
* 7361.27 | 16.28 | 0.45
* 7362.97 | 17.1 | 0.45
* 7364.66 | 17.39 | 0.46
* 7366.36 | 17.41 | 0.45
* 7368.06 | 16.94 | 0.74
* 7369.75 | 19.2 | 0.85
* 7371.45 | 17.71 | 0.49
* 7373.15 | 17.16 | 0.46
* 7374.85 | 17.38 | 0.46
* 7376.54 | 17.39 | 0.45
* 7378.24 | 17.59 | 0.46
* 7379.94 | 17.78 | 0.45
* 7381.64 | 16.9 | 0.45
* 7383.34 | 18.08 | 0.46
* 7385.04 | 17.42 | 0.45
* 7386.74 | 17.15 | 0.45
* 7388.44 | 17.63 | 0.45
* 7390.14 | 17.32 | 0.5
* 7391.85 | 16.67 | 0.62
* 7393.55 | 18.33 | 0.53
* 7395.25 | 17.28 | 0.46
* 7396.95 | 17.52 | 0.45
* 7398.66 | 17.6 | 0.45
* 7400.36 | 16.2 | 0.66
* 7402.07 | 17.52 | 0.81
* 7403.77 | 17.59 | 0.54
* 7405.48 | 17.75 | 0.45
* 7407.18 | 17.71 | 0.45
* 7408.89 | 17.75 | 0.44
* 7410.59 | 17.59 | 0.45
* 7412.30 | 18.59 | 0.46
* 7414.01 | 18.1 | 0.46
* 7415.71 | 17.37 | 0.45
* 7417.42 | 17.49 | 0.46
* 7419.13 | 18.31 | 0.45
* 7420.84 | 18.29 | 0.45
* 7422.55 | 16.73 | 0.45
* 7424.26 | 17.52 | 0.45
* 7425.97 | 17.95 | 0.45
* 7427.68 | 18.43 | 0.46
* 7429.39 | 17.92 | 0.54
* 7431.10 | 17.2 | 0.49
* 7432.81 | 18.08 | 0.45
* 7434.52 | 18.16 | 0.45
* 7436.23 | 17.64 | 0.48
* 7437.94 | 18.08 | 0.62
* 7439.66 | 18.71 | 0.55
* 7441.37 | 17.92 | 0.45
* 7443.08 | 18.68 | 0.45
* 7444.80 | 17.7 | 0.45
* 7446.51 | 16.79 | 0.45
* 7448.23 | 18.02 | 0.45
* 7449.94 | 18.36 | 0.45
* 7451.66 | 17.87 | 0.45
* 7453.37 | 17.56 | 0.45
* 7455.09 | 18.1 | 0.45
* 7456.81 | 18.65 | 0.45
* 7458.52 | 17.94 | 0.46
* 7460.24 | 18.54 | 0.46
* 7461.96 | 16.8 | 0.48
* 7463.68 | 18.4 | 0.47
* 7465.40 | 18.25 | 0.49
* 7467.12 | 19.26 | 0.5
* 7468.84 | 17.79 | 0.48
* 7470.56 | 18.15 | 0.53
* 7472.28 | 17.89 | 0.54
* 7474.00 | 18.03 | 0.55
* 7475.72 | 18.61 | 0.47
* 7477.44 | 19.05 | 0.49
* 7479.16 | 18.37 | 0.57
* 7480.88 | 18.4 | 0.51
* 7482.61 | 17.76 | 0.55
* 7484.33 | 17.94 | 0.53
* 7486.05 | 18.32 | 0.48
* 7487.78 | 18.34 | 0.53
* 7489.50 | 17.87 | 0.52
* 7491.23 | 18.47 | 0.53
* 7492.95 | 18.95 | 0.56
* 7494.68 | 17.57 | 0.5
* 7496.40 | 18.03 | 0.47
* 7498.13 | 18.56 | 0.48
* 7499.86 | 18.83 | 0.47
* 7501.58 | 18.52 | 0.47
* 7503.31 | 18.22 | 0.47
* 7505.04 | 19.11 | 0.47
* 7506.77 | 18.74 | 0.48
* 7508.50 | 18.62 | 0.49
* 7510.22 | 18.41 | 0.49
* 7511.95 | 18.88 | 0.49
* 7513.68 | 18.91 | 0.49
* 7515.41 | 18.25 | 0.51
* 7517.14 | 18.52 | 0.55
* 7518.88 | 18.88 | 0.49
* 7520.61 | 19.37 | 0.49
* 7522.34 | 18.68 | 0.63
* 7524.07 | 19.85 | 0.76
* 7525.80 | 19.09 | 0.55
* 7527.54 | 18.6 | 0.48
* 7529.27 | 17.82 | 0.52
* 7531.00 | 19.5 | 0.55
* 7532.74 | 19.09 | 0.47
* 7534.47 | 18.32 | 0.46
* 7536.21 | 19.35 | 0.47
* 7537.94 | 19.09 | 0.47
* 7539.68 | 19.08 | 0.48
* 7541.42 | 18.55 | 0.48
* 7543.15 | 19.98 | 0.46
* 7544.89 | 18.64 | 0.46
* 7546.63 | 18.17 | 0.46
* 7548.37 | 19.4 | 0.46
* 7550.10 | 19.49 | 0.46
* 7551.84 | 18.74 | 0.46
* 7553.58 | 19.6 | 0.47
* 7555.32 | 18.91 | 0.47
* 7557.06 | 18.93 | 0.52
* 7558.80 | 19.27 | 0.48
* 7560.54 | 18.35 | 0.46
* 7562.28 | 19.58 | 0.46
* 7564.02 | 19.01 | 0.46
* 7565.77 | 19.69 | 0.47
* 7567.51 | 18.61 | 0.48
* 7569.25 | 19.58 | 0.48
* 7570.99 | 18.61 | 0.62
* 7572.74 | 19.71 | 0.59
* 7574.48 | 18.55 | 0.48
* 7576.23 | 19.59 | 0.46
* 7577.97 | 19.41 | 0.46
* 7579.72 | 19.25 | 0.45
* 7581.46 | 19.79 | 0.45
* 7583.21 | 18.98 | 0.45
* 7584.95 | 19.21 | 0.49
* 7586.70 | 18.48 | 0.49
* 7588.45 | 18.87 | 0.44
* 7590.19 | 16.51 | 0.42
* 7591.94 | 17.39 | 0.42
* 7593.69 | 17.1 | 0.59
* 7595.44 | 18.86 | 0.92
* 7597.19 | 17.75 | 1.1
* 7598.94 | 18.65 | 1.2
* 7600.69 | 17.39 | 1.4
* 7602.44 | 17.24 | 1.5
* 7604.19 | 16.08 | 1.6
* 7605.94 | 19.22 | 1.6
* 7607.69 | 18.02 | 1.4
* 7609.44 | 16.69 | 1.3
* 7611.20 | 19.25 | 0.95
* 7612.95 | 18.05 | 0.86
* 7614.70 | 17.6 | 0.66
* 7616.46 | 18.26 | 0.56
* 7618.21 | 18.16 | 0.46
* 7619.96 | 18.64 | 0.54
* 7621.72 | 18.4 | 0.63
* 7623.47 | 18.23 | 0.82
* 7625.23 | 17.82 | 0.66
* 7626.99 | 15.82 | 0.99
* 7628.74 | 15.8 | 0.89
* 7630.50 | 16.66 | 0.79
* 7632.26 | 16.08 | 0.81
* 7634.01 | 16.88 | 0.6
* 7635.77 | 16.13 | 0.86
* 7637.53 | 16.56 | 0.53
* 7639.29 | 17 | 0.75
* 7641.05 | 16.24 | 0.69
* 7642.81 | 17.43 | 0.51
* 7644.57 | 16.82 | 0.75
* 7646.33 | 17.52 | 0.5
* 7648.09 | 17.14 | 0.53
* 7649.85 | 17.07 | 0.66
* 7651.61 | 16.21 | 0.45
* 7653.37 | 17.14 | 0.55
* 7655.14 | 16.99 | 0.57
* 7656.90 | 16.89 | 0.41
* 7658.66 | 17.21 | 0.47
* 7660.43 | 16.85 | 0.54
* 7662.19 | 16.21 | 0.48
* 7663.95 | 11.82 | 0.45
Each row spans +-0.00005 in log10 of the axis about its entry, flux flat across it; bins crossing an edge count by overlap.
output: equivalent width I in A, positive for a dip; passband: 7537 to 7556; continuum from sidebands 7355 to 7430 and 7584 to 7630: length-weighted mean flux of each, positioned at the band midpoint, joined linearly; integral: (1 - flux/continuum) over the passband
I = -1.5 A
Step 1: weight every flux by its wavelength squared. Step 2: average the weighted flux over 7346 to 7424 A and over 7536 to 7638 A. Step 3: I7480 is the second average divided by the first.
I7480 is 1.12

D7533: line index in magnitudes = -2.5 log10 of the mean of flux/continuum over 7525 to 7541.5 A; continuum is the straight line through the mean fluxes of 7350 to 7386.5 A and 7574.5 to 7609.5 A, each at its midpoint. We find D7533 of -0.05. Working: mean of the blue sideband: 17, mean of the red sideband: 18.3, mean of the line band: 18.9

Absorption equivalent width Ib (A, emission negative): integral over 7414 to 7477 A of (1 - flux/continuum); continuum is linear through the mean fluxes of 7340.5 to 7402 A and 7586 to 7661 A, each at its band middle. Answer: -3.1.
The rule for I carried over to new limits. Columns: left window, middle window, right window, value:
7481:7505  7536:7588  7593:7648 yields -3.8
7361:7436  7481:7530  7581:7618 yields -1.9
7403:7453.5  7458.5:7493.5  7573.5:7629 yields -0.6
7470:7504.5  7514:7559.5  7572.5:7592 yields -0.9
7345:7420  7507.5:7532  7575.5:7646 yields -1.8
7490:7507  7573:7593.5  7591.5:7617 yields -0.8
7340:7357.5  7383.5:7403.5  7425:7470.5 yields -0.2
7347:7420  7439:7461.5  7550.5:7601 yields -0.3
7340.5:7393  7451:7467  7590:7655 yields -0.9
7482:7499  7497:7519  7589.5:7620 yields -0.6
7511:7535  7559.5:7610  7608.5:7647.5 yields -1.6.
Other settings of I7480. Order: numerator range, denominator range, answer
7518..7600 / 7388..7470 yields 1.10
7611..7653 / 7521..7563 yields 0.93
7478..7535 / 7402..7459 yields 1.06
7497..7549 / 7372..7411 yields 1.12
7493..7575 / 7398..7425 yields 1.11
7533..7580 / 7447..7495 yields 1.07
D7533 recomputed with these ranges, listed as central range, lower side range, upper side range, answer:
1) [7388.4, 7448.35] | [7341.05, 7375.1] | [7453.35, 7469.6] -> -0.01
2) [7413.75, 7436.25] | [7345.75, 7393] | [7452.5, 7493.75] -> -0.01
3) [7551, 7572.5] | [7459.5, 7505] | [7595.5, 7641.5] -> -0.08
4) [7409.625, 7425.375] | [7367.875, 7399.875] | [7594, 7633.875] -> -0.01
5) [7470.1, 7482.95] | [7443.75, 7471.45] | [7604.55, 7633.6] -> -0.02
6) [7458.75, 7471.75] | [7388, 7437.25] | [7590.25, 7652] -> -0.03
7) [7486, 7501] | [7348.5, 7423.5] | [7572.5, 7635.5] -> -0.04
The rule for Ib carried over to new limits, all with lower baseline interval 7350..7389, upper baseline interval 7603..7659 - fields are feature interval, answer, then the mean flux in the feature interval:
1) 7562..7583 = -2.5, 19.3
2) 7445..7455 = -0.4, 17.8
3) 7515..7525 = -1.0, 19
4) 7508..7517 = -0.8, 18.6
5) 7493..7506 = -1.0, 18.4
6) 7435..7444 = -0.6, 18.2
